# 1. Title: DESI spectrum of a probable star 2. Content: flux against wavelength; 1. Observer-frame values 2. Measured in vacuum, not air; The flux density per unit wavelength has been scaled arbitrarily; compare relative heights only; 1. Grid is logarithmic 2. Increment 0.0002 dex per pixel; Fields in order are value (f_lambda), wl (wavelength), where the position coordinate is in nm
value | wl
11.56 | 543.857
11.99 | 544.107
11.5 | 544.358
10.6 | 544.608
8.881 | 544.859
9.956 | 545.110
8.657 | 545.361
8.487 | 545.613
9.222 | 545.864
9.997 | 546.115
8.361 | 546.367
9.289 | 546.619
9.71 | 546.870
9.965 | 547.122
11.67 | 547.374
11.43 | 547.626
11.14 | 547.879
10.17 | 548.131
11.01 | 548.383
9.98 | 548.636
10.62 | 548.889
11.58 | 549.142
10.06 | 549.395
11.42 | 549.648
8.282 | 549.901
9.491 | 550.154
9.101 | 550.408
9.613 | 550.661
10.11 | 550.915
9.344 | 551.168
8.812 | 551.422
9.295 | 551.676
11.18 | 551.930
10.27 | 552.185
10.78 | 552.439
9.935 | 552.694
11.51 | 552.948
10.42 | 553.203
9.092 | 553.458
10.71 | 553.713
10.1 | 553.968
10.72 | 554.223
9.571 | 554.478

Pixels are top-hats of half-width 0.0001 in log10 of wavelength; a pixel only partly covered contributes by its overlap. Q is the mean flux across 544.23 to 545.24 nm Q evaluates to 10.2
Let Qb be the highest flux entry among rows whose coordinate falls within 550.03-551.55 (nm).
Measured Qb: 10.11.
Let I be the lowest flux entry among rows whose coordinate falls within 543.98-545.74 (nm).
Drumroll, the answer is 8.487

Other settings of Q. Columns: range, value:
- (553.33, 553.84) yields 9.9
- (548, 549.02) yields 10.5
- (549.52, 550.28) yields 9.74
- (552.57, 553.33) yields 10.6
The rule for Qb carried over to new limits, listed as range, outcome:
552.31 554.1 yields 11.51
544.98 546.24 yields 9.997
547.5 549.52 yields 11.58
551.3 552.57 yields 11.18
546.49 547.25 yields 9.965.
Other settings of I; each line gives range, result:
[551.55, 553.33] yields 9.295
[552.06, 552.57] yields 10.27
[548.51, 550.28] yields 8.282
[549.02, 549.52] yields 10.06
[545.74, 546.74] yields 8.361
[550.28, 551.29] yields 9.101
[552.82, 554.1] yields 9.092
